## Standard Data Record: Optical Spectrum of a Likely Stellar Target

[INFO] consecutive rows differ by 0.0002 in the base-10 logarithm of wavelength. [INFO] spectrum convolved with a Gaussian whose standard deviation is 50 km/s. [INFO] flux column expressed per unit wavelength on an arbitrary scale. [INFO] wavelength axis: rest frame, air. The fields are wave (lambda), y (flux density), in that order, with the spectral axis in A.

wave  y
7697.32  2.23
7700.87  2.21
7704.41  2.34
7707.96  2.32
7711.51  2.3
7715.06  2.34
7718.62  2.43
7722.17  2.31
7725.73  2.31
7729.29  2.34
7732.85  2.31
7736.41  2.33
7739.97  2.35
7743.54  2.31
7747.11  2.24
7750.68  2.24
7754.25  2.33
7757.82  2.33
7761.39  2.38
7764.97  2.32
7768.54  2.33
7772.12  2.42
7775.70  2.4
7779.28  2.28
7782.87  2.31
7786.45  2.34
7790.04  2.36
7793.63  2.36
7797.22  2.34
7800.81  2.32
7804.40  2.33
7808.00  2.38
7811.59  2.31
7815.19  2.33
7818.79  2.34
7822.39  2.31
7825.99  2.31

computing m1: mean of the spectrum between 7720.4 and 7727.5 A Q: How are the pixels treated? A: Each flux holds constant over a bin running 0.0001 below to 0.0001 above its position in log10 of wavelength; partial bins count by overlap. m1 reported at 2.31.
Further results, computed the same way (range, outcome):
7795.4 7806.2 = 2.33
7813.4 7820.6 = 2.34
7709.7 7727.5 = 2.34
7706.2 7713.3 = 2.31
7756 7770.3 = 2.34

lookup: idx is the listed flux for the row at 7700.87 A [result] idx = 2.21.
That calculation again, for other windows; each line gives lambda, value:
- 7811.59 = 2.31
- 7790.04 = 2.36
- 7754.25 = 2.33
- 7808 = 2.38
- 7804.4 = 2.33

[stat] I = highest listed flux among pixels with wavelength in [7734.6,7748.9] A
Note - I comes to 2.35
